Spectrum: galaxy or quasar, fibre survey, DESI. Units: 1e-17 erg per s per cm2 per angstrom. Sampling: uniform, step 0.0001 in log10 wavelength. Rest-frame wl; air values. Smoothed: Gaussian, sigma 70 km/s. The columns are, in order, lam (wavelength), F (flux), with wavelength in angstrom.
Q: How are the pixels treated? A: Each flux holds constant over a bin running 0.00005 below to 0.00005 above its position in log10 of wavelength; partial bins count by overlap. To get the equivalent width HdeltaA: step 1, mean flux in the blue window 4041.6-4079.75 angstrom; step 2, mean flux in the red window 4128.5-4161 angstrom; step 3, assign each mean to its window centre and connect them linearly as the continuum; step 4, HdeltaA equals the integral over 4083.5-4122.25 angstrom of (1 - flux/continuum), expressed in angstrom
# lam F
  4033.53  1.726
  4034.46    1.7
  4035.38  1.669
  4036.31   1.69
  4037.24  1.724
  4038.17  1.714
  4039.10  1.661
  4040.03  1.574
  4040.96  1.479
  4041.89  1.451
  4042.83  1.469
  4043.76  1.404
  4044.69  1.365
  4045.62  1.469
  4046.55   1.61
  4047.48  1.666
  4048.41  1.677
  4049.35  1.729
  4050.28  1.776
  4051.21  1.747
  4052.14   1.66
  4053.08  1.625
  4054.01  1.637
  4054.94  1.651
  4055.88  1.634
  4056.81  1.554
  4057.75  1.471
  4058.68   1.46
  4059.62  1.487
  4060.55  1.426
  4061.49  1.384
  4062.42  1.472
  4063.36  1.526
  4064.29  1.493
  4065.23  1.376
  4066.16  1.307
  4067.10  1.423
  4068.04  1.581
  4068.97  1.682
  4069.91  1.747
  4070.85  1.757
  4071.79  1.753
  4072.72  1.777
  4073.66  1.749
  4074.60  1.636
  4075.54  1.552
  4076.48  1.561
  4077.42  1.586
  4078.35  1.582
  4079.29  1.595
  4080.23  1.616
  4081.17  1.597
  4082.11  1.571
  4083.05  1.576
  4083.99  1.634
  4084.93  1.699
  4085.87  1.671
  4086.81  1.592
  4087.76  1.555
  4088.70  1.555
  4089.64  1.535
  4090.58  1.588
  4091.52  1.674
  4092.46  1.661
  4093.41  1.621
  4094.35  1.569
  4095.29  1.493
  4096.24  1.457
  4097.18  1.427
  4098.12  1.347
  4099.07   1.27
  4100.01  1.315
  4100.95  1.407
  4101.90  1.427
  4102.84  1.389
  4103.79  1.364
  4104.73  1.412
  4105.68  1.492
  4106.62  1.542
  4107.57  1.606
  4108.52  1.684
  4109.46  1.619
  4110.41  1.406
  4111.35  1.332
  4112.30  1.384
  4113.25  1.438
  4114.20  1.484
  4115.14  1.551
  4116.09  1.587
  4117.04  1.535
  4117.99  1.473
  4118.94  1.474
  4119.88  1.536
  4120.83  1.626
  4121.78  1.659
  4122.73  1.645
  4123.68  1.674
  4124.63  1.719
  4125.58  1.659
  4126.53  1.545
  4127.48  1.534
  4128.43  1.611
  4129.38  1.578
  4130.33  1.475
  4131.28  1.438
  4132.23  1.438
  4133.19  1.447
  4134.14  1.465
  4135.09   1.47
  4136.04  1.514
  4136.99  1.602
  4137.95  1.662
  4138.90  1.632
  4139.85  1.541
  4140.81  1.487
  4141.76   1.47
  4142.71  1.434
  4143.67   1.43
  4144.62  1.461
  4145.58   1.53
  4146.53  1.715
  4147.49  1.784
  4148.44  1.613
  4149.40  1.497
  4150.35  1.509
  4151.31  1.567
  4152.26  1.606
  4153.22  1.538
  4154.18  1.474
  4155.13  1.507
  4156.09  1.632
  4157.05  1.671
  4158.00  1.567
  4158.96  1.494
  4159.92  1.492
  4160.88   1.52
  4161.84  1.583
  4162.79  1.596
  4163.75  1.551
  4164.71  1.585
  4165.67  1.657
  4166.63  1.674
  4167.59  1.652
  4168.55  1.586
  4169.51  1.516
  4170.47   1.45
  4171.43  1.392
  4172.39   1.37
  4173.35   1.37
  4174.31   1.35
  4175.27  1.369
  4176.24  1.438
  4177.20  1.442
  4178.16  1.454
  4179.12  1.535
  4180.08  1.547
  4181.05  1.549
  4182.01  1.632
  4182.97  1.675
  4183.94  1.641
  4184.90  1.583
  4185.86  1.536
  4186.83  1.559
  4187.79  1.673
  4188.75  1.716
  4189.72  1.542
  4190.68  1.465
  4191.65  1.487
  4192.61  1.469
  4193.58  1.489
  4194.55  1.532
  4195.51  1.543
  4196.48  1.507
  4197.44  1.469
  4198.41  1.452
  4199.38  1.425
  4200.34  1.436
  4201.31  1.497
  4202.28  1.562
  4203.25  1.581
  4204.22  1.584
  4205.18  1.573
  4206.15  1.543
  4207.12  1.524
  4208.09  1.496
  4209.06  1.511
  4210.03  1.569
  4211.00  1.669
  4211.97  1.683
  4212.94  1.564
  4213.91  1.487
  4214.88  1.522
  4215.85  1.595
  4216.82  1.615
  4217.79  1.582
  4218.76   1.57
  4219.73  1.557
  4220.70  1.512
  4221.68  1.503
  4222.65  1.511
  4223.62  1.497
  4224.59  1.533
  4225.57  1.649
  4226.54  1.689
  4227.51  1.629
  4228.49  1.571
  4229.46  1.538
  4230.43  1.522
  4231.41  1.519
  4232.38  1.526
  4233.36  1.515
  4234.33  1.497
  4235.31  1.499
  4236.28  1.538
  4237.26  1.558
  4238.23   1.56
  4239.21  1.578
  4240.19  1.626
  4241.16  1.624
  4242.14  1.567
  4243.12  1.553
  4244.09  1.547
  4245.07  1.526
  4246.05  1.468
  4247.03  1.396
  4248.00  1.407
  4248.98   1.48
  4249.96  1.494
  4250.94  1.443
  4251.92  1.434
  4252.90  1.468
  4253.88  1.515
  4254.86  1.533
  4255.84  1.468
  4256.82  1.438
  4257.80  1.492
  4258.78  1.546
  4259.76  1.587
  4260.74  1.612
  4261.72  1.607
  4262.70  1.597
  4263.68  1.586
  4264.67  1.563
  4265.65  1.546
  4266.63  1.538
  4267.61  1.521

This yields 1.0 angstrom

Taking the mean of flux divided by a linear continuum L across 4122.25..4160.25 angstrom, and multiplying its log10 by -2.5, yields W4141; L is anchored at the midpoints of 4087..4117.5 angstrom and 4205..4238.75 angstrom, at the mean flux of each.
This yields -0.029 mag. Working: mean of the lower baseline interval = 1.49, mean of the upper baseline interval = 1.55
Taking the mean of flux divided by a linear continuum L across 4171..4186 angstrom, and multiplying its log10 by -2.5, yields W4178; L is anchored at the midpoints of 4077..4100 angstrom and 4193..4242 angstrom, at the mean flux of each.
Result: 0.04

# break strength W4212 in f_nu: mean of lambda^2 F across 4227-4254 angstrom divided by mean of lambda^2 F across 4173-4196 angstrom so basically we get 1.0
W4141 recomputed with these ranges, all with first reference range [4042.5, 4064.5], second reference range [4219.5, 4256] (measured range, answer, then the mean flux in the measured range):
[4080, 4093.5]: -0.04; 1.61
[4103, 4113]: 0.05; 1.48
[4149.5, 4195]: 0.00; 1.54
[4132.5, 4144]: 0.02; 1.51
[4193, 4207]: 0.01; 1.51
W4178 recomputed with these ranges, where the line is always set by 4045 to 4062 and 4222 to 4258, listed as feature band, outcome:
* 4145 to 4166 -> -0.01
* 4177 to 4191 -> -0.02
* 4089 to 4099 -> 0.03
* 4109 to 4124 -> 0.03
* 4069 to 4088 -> -0.04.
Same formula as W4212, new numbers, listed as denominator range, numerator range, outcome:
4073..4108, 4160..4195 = 1.04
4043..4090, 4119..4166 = 1.02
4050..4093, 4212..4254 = 1.04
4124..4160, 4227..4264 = 1.04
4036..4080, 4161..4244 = 1.05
